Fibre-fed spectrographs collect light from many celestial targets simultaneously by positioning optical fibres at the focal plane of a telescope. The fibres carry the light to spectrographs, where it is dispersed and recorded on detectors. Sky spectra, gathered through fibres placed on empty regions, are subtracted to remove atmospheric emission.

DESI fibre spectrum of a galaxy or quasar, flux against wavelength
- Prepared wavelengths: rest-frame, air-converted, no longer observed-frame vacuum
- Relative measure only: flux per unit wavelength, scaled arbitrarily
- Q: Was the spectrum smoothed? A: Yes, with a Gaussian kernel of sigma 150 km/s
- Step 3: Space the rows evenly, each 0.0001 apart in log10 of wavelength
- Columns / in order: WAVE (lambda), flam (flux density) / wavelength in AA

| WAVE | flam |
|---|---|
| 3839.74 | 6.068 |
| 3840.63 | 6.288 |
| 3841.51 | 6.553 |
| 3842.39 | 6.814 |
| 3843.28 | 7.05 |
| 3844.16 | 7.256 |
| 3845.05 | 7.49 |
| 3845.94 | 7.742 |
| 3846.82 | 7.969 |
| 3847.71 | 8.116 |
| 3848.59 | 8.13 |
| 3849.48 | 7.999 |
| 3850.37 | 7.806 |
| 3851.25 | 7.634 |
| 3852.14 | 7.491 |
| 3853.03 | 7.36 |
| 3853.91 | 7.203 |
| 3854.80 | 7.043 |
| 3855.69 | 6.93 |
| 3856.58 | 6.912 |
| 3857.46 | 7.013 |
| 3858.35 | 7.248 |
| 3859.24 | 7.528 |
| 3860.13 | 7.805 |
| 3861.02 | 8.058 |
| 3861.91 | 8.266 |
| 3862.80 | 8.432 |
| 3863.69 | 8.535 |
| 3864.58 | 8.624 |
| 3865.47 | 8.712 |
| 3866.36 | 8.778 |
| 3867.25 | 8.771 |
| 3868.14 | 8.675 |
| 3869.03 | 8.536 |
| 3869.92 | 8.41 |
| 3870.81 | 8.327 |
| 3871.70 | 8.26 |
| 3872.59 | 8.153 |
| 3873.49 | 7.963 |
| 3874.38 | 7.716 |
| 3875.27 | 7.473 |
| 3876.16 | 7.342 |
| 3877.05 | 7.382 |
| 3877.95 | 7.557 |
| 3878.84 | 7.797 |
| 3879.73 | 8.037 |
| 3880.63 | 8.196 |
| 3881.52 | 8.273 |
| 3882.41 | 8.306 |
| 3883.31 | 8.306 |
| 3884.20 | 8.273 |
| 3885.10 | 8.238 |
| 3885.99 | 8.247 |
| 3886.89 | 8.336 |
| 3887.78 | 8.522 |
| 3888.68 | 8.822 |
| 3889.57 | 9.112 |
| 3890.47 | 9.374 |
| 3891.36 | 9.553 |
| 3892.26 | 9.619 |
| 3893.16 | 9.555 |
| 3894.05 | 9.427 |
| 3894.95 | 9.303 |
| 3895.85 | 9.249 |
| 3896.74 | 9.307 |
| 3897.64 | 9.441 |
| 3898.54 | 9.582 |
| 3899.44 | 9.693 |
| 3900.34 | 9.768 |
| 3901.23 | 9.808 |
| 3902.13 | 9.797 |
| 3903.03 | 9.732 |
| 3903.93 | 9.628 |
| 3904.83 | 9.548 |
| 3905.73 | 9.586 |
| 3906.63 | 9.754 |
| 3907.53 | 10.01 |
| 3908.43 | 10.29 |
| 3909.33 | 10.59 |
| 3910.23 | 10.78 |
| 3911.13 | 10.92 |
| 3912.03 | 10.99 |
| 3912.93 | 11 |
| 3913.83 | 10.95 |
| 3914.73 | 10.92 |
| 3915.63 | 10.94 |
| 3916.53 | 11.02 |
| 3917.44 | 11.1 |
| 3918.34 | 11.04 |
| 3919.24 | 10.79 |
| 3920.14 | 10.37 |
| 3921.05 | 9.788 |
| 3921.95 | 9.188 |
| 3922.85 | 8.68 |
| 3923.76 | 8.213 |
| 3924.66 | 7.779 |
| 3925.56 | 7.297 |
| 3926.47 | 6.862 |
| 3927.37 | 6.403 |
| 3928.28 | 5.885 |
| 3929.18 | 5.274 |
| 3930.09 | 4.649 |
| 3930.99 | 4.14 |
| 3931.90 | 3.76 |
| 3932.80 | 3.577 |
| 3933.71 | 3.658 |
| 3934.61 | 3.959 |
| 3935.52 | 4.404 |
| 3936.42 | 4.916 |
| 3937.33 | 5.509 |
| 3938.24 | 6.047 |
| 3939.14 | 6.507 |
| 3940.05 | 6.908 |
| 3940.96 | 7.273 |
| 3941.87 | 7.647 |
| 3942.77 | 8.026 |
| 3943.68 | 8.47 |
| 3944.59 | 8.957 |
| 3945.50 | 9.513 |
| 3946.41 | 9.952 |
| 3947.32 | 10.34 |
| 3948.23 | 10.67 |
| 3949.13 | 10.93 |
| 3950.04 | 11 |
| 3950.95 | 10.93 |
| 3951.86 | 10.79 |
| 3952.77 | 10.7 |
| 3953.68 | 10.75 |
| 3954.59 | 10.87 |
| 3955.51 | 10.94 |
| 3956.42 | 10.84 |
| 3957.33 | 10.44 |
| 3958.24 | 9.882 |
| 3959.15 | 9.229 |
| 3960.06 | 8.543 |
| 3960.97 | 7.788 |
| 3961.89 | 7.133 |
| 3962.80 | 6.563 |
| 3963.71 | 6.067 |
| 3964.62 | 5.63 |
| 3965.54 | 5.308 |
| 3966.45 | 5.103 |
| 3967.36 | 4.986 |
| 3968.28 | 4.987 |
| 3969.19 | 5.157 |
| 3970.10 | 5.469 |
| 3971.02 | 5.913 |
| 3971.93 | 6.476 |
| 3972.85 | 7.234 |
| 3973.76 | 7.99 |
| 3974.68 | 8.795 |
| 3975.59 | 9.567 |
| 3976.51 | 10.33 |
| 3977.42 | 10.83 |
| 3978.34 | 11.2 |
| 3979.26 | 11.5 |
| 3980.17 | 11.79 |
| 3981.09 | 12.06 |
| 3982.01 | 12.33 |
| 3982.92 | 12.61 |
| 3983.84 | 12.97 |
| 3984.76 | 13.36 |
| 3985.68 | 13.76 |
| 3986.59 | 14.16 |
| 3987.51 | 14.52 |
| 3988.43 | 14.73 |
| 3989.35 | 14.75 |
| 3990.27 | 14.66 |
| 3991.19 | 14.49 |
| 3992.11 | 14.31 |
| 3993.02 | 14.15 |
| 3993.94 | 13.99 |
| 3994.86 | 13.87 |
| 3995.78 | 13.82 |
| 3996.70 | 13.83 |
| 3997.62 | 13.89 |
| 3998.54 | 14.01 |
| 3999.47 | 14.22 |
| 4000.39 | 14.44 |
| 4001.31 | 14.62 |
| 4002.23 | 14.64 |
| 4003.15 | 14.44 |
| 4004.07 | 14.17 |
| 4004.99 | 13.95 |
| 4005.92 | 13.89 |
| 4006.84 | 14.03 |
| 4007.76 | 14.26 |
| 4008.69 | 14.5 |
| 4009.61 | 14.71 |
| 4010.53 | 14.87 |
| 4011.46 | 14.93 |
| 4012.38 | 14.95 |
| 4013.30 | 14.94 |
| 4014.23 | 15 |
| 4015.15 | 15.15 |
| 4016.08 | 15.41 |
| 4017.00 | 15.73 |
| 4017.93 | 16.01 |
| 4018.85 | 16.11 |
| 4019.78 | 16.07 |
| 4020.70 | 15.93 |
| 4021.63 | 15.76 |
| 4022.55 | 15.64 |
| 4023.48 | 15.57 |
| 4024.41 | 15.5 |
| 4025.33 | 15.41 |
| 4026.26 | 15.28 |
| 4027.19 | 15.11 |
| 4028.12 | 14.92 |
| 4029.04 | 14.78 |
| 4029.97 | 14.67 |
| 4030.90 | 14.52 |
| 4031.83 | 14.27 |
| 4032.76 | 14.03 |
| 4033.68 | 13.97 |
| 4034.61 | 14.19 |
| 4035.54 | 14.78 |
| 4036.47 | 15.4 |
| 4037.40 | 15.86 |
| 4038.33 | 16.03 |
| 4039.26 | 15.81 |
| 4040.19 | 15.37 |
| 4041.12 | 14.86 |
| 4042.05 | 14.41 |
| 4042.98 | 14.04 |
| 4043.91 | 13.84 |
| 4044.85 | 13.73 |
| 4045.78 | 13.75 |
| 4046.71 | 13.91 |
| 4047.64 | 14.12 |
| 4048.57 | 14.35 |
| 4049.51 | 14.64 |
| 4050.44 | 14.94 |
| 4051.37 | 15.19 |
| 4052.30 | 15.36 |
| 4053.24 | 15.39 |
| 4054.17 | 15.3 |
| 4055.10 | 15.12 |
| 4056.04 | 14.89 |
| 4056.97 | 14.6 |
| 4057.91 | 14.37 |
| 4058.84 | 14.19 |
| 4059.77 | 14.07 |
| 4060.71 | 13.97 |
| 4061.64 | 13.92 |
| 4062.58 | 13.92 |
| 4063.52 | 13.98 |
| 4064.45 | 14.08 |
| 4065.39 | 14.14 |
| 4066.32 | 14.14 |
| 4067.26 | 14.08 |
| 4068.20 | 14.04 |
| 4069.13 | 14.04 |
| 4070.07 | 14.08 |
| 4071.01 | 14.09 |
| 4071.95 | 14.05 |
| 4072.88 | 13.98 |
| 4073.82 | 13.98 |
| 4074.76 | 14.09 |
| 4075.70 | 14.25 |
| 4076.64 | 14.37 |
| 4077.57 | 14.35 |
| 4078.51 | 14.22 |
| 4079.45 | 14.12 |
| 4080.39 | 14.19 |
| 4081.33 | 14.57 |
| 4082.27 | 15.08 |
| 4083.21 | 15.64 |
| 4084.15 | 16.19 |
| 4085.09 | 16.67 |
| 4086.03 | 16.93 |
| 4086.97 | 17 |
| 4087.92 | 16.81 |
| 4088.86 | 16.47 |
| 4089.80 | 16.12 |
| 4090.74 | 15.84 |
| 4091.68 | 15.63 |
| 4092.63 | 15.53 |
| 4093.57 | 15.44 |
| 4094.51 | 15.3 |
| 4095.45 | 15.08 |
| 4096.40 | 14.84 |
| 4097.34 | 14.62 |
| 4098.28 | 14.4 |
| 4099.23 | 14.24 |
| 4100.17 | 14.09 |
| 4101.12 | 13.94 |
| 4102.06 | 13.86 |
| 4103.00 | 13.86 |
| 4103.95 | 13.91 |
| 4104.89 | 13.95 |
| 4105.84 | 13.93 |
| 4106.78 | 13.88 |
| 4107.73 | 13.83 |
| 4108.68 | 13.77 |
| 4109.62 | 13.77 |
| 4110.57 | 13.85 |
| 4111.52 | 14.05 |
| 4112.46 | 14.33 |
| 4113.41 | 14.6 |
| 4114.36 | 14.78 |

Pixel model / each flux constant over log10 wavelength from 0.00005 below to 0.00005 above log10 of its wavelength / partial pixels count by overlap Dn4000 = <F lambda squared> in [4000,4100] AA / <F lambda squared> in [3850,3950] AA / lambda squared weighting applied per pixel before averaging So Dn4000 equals 1.9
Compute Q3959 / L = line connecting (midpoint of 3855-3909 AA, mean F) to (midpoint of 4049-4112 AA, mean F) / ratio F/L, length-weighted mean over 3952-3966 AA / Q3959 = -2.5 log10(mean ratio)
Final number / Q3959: 0.24 mag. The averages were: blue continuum 8.63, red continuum 14.6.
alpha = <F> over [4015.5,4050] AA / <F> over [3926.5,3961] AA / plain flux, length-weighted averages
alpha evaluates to 1.9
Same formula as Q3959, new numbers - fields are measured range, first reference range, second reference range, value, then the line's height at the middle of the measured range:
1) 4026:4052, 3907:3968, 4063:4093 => -0.126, 13.1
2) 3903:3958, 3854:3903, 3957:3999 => 0.090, 9.5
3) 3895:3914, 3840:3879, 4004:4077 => -0.058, 9.47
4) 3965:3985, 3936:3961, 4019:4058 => 0.230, 10.8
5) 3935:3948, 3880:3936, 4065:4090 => 0.307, 9.92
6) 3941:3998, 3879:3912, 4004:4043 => 0.230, 12.6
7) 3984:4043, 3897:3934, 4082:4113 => -0.212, 12.1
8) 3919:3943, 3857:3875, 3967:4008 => 0.486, 10.2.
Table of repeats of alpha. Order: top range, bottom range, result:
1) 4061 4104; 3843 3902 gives 1.78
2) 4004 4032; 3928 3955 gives 1.99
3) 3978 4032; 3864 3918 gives 1.57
